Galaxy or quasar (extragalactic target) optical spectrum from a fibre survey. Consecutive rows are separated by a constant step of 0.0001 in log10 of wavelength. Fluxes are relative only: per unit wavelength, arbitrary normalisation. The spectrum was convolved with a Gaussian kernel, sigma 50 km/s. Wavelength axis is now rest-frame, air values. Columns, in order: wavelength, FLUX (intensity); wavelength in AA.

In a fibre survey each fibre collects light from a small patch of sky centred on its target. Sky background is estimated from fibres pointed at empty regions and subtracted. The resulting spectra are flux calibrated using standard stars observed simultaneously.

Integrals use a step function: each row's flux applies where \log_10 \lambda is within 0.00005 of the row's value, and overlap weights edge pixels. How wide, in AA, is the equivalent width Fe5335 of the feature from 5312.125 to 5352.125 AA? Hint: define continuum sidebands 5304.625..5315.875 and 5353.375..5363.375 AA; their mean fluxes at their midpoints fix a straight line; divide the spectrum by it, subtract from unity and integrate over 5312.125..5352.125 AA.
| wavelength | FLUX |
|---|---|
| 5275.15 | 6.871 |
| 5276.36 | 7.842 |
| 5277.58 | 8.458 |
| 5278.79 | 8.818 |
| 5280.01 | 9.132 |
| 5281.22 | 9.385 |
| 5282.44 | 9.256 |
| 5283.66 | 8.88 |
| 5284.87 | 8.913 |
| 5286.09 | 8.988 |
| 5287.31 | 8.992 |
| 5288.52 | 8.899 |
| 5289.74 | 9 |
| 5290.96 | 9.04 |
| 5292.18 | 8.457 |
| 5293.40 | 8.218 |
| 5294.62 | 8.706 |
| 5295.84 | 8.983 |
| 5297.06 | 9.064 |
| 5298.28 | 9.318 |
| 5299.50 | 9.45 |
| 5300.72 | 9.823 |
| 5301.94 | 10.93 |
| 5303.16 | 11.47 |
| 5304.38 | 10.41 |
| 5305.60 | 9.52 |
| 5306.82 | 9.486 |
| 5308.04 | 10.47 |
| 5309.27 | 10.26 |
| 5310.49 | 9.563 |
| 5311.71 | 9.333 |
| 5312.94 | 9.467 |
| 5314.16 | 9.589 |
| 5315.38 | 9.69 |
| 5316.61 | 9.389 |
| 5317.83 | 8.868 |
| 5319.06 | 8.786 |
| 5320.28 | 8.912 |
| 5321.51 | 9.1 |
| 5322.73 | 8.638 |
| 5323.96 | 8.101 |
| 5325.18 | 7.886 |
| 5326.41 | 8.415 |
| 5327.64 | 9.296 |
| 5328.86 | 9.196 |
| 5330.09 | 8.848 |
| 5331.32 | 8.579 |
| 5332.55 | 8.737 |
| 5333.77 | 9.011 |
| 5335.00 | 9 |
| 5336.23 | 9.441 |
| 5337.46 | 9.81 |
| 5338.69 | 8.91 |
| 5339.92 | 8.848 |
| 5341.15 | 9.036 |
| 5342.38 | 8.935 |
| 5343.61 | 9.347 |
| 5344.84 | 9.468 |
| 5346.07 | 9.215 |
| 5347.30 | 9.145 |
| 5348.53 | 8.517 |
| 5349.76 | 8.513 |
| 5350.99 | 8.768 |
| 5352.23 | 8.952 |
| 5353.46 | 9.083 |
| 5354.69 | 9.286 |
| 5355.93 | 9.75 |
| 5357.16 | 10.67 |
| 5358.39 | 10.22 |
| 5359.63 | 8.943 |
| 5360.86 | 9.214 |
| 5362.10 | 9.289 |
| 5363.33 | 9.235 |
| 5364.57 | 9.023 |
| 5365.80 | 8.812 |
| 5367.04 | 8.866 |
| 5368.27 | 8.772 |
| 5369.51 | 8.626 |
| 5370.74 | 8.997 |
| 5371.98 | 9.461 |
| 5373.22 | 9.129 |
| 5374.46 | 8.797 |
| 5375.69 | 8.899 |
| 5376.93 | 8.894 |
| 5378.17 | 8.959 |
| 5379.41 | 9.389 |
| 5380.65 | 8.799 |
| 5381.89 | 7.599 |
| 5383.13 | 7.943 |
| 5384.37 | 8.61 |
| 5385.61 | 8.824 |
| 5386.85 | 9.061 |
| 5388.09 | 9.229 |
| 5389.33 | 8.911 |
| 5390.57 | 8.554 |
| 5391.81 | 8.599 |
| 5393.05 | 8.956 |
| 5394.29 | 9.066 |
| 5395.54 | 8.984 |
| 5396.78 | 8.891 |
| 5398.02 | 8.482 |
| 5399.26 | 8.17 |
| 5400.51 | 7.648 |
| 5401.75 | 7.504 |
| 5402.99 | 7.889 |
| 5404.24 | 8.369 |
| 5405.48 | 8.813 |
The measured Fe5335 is 2.8 AA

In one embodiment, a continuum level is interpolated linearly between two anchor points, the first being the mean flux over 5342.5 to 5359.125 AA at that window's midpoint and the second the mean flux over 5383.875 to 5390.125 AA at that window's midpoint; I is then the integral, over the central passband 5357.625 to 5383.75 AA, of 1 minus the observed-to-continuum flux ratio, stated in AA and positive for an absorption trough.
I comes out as 0.39 AA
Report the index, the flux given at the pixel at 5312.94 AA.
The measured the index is 9.467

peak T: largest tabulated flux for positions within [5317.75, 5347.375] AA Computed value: 9.81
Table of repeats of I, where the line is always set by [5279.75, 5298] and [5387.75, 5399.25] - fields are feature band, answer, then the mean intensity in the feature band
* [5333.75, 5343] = -0.3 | 9.13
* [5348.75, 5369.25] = -0.8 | 9.19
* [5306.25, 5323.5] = -0.9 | 9.38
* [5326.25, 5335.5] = 0.0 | 8.91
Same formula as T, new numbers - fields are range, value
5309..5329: 10.26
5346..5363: 10.67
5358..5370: 10.22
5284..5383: 11.47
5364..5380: 9.461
